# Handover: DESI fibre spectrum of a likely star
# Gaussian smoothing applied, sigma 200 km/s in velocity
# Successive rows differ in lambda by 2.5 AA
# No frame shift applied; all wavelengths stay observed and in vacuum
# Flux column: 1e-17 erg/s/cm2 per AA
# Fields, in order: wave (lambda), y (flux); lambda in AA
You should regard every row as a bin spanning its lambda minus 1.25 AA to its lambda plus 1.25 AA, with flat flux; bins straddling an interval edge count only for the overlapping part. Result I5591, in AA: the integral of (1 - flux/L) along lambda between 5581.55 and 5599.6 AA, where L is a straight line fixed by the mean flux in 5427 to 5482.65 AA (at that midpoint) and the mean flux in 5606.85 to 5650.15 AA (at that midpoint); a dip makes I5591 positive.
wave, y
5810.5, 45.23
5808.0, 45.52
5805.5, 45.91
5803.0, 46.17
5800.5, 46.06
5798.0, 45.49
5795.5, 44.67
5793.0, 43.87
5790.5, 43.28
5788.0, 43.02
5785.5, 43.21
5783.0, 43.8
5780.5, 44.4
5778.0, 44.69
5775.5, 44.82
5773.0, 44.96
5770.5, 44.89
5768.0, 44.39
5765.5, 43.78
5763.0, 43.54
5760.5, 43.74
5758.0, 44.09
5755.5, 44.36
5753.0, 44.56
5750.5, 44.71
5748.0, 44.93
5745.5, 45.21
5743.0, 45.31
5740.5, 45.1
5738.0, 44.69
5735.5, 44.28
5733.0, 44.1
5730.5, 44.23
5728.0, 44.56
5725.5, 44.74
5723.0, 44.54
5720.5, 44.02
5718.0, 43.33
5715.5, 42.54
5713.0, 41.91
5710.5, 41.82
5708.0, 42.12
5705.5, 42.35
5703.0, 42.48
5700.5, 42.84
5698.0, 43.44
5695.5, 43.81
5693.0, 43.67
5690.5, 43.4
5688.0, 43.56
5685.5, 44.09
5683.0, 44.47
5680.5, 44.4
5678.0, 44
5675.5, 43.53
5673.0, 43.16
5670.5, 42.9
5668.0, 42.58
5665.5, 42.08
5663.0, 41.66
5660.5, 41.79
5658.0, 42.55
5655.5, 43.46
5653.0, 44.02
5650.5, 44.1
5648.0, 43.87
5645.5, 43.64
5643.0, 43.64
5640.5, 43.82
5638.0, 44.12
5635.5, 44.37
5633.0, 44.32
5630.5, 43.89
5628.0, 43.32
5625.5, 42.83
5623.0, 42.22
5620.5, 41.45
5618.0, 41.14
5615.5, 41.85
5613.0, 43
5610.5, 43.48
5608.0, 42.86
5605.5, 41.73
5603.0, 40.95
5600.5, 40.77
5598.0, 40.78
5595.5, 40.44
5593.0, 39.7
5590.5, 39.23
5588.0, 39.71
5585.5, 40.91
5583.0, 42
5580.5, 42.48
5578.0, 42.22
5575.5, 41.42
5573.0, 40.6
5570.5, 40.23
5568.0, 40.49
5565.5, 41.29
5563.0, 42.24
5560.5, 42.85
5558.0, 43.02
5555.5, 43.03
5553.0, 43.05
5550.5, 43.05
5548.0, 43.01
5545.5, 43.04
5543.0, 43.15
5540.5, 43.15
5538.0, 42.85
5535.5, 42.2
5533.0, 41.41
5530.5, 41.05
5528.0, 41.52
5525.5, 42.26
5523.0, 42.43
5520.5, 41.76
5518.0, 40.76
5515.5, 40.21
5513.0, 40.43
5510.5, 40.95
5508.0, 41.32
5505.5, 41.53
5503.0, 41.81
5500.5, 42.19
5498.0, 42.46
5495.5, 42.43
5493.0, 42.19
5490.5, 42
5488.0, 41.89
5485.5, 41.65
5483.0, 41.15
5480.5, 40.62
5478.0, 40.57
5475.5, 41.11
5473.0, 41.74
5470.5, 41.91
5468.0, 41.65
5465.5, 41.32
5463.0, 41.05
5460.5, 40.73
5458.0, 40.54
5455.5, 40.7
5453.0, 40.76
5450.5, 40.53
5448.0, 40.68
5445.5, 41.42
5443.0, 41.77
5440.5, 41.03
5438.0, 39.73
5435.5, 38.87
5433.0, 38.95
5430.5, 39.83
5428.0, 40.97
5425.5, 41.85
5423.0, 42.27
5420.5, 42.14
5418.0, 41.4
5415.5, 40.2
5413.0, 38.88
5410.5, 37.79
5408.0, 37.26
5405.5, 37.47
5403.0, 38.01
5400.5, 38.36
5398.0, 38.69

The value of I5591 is 0.9 AA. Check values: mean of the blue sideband 40.8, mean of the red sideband 43.2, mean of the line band 40.4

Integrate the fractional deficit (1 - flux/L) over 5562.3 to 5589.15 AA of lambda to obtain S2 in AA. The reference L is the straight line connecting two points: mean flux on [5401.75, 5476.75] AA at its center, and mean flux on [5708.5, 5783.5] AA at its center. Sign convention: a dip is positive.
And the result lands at 0.6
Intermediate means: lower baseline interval 40.4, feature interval 41.2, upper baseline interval 44.2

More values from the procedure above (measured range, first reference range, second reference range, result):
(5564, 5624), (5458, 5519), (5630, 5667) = 2.0 AA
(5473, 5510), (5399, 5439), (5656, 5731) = -1.0 AA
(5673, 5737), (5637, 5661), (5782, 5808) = 0.6 AA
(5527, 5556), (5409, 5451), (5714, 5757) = -0.4 AA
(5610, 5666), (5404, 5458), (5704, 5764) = -0.4 AA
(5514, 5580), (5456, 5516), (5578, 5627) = -0.9 AA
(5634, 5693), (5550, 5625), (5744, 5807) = -0.9 AA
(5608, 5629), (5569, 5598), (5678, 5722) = -0.5 AA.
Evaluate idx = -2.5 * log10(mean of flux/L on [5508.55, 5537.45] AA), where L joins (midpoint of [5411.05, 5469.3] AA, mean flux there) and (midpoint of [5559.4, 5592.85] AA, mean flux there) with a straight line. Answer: -0.01 mag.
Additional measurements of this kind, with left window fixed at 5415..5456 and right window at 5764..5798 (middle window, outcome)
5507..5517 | 0.02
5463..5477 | -0.01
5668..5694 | -0.01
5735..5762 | -0.02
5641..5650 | -0.02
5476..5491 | 0.00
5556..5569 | 0.00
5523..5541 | -0.01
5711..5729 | 0.00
